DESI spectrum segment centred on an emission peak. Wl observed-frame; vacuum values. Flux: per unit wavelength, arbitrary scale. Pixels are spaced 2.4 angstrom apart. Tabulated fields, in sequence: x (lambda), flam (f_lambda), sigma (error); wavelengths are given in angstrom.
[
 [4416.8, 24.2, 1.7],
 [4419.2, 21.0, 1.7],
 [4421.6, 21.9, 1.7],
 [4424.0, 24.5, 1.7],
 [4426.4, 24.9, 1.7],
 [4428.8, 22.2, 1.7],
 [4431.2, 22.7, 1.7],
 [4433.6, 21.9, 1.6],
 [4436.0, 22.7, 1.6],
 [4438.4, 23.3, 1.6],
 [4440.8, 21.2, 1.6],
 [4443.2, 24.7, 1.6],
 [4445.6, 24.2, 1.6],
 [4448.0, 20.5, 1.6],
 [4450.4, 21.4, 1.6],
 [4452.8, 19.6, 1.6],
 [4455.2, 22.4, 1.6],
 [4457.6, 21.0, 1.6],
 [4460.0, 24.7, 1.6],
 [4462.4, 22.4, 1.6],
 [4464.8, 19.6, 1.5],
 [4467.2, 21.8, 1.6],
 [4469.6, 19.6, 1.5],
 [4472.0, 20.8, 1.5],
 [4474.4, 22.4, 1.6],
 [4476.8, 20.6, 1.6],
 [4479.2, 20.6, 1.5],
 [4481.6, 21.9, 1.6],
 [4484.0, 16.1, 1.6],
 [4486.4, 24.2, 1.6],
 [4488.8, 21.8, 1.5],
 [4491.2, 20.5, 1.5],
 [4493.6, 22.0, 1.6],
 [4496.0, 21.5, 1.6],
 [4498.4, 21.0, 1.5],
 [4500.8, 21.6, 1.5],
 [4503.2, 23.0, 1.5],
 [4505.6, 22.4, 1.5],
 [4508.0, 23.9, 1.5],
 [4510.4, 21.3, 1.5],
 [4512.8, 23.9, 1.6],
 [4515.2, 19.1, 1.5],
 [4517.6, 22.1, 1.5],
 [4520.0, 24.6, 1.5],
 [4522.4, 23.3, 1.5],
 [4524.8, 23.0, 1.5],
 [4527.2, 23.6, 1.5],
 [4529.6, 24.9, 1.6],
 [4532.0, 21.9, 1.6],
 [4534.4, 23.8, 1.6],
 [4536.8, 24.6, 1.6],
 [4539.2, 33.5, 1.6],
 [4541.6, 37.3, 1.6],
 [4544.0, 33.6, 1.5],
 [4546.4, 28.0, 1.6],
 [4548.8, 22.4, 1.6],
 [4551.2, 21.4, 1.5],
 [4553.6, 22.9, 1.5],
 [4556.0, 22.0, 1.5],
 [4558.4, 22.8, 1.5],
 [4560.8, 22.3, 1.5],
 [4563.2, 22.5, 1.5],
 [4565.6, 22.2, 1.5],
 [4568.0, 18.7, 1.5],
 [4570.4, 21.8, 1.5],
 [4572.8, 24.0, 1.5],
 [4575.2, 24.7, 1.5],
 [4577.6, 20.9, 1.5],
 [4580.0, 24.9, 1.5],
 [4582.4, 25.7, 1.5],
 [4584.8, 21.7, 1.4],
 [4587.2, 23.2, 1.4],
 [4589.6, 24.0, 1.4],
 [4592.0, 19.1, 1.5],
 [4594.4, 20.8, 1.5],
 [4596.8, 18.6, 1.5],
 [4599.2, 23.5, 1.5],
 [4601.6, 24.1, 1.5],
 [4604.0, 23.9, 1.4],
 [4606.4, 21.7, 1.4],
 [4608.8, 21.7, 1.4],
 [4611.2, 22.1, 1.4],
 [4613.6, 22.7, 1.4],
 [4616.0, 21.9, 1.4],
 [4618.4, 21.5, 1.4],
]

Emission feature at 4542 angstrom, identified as [O II]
